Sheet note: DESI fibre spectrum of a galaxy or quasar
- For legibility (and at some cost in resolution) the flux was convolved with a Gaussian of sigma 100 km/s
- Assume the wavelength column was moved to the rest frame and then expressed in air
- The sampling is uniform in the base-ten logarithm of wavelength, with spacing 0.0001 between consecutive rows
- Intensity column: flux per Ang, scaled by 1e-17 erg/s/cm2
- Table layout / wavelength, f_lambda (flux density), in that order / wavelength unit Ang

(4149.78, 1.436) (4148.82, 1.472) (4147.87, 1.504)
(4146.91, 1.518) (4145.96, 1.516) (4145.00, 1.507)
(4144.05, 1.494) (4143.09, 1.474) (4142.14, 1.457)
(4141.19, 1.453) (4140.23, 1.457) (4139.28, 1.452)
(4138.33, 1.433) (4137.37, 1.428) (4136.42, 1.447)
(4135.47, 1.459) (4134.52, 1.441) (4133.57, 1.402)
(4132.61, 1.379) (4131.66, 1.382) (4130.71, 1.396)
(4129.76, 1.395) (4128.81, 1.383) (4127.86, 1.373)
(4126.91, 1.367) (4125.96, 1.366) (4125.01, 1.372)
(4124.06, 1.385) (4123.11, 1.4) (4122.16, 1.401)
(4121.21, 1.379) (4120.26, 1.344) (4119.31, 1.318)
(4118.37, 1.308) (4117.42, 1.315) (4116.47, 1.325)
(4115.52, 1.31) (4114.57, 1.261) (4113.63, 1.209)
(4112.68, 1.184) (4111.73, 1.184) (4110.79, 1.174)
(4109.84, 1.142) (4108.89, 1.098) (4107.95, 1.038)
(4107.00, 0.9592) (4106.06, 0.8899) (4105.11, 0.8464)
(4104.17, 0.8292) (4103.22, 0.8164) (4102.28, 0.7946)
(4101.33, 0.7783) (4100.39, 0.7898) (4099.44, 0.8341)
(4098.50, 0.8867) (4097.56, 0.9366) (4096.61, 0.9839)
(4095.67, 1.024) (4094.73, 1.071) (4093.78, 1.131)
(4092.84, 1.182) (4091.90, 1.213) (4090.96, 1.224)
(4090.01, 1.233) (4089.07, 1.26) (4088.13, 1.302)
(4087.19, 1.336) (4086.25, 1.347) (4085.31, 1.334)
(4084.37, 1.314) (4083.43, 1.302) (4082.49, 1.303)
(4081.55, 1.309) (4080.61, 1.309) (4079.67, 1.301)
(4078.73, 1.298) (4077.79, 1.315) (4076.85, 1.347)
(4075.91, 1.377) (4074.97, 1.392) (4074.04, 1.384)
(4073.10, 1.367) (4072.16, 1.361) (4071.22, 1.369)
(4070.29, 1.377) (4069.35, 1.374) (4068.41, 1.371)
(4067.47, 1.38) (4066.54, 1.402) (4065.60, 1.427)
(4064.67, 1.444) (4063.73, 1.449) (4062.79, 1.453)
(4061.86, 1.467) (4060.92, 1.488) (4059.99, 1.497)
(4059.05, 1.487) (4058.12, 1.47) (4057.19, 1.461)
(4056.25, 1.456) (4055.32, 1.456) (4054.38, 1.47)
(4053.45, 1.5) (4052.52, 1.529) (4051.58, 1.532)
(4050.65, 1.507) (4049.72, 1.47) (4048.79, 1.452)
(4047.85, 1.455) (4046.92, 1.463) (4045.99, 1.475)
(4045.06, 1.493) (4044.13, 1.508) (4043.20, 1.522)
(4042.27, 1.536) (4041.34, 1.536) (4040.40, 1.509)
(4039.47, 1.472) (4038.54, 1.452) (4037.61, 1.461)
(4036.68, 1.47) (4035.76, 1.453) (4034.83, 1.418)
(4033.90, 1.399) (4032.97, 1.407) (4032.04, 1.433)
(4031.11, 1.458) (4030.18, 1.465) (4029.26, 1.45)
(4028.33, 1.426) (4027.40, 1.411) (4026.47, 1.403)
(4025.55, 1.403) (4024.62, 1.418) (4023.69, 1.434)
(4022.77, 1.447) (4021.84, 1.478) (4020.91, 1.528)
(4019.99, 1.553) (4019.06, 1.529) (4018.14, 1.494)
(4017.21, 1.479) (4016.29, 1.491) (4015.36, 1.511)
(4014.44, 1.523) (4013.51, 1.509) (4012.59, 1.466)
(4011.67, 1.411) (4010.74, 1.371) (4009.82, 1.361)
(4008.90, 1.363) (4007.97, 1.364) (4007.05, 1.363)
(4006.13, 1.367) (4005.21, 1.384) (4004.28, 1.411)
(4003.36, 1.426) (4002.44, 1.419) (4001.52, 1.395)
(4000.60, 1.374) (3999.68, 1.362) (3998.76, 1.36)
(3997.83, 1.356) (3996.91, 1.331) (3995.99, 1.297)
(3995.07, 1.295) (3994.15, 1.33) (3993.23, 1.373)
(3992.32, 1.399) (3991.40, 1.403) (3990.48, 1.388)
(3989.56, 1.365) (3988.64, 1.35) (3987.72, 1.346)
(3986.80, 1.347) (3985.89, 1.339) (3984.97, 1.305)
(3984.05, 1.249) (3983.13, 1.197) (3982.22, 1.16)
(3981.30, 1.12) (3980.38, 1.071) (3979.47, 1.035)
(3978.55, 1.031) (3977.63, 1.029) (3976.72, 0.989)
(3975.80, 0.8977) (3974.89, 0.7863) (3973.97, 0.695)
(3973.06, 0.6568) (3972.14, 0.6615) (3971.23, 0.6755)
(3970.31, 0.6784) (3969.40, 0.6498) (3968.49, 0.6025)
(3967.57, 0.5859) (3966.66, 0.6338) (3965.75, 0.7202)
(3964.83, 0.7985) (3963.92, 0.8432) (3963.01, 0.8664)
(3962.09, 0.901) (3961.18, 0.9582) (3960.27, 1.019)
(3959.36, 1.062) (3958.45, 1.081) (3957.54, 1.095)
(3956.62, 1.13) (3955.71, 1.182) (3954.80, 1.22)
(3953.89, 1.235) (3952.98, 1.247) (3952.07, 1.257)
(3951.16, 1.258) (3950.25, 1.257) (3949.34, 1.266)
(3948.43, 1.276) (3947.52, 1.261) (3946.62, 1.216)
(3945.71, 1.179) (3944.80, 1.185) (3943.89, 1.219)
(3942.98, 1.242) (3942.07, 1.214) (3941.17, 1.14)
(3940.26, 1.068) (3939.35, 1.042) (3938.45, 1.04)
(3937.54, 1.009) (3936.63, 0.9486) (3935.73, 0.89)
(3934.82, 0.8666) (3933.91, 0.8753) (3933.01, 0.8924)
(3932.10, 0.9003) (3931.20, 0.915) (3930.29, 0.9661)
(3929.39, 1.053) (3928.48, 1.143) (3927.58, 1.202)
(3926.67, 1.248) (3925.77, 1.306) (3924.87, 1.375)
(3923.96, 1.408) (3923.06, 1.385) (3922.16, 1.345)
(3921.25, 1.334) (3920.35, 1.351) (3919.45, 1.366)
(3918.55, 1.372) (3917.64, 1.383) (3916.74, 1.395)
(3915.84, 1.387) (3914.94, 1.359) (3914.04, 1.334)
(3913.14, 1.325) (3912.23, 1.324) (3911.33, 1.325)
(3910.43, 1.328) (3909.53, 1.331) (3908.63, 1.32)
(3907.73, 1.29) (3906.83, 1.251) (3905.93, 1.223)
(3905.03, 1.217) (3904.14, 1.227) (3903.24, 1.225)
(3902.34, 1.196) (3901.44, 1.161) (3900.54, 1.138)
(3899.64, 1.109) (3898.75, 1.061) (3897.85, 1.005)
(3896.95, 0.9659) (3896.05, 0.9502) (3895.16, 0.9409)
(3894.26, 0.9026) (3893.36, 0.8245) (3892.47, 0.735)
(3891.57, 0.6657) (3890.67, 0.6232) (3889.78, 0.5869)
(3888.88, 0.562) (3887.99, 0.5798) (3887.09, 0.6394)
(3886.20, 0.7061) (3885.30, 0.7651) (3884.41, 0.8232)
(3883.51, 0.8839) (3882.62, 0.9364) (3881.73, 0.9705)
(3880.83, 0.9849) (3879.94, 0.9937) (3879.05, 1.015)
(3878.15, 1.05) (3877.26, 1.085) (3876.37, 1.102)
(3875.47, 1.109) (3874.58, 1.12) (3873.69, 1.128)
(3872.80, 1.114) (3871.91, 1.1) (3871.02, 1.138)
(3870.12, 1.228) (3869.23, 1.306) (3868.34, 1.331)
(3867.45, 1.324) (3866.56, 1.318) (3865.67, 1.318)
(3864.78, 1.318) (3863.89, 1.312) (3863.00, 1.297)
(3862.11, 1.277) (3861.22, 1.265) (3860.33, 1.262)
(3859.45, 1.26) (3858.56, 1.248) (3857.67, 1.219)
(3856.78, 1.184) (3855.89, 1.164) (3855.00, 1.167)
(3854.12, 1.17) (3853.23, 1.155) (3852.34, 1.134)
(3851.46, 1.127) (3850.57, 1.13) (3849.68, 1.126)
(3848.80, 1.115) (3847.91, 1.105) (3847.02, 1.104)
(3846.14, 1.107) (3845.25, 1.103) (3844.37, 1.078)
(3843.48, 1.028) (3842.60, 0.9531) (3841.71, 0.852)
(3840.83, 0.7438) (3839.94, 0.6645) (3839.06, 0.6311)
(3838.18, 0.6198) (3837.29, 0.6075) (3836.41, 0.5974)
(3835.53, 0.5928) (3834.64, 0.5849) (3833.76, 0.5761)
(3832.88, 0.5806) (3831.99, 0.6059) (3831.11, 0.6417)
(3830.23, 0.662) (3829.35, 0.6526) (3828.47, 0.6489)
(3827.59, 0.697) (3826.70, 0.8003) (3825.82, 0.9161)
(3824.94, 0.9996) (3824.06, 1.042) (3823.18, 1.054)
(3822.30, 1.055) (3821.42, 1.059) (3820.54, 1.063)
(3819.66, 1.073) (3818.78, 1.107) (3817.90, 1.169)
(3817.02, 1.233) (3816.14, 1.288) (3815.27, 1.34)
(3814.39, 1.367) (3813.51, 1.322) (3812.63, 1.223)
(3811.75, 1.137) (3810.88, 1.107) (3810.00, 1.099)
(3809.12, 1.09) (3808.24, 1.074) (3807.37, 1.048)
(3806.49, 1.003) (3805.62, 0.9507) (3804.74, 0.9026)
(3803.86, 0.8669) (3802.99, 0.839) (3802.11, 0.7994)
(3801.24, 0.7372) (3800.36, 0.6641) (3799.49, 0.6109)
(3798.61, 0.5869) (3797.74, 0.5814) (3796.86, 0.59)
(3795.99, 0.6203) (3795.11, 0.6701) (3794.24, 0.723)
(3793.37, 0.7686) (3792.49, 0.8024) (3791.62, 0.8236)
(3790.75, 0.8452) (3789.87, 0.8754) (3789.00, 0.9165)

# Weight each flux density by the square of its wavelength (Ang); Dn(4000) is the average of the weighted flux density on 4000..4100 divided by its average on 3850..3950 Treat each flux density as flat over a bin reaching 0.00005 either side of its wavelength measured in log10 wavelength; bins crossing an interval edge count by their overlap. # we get 1.3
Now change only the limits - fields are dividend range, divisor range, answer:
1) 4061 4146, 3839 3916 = 1.32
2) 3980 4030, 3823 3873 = 1.49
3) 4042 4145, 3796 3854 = 1.63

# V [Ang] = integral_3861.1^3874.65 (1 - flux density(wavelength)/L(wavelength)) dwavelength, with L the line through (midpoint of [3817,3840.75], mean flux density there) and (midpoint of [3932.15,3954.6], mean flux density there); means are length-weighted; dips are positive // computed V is -5.0 Ang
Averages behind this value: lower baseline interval 0.803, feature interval 1.25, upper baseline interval 1.13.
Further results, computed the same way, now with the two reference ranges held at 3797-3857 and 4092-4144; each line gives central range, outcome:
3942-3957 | -2.4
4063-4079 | -2.8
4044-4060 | -4.5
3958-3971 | 3.2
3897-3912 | -2.8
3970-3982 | 2.3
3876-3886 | 0.4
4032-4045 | -3.7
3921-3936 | -1.2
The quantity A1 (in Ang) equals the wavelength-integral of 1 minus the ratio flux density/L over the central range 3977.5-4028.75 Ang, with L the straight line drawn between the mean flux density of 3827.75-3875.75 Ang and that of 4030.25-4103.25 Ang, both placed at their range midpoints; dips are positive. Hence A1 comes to -4.9 Ang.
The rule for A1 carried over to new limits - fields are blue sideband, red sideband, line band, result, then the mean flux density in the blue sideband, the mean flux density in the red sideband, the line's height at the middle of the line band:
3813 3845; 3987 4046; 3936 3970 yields 5.3 Ang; 0.888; 1.43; 1.24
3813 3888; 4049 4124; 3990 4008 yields -3.0 Ang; 1.02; 1.27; 1.17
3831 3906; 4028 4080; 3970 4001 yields 3.0 Ang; 1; 1.44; 1.28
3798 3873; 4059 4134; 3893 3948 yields -4.1 Ang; 1.01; 1.25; 1.09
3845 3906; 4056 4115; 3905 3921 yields -3.4 Ang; 1.07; 1.23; 1.1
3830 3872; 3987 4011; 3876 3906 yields 5.1 Ang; 1.03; 1.37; 1.12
